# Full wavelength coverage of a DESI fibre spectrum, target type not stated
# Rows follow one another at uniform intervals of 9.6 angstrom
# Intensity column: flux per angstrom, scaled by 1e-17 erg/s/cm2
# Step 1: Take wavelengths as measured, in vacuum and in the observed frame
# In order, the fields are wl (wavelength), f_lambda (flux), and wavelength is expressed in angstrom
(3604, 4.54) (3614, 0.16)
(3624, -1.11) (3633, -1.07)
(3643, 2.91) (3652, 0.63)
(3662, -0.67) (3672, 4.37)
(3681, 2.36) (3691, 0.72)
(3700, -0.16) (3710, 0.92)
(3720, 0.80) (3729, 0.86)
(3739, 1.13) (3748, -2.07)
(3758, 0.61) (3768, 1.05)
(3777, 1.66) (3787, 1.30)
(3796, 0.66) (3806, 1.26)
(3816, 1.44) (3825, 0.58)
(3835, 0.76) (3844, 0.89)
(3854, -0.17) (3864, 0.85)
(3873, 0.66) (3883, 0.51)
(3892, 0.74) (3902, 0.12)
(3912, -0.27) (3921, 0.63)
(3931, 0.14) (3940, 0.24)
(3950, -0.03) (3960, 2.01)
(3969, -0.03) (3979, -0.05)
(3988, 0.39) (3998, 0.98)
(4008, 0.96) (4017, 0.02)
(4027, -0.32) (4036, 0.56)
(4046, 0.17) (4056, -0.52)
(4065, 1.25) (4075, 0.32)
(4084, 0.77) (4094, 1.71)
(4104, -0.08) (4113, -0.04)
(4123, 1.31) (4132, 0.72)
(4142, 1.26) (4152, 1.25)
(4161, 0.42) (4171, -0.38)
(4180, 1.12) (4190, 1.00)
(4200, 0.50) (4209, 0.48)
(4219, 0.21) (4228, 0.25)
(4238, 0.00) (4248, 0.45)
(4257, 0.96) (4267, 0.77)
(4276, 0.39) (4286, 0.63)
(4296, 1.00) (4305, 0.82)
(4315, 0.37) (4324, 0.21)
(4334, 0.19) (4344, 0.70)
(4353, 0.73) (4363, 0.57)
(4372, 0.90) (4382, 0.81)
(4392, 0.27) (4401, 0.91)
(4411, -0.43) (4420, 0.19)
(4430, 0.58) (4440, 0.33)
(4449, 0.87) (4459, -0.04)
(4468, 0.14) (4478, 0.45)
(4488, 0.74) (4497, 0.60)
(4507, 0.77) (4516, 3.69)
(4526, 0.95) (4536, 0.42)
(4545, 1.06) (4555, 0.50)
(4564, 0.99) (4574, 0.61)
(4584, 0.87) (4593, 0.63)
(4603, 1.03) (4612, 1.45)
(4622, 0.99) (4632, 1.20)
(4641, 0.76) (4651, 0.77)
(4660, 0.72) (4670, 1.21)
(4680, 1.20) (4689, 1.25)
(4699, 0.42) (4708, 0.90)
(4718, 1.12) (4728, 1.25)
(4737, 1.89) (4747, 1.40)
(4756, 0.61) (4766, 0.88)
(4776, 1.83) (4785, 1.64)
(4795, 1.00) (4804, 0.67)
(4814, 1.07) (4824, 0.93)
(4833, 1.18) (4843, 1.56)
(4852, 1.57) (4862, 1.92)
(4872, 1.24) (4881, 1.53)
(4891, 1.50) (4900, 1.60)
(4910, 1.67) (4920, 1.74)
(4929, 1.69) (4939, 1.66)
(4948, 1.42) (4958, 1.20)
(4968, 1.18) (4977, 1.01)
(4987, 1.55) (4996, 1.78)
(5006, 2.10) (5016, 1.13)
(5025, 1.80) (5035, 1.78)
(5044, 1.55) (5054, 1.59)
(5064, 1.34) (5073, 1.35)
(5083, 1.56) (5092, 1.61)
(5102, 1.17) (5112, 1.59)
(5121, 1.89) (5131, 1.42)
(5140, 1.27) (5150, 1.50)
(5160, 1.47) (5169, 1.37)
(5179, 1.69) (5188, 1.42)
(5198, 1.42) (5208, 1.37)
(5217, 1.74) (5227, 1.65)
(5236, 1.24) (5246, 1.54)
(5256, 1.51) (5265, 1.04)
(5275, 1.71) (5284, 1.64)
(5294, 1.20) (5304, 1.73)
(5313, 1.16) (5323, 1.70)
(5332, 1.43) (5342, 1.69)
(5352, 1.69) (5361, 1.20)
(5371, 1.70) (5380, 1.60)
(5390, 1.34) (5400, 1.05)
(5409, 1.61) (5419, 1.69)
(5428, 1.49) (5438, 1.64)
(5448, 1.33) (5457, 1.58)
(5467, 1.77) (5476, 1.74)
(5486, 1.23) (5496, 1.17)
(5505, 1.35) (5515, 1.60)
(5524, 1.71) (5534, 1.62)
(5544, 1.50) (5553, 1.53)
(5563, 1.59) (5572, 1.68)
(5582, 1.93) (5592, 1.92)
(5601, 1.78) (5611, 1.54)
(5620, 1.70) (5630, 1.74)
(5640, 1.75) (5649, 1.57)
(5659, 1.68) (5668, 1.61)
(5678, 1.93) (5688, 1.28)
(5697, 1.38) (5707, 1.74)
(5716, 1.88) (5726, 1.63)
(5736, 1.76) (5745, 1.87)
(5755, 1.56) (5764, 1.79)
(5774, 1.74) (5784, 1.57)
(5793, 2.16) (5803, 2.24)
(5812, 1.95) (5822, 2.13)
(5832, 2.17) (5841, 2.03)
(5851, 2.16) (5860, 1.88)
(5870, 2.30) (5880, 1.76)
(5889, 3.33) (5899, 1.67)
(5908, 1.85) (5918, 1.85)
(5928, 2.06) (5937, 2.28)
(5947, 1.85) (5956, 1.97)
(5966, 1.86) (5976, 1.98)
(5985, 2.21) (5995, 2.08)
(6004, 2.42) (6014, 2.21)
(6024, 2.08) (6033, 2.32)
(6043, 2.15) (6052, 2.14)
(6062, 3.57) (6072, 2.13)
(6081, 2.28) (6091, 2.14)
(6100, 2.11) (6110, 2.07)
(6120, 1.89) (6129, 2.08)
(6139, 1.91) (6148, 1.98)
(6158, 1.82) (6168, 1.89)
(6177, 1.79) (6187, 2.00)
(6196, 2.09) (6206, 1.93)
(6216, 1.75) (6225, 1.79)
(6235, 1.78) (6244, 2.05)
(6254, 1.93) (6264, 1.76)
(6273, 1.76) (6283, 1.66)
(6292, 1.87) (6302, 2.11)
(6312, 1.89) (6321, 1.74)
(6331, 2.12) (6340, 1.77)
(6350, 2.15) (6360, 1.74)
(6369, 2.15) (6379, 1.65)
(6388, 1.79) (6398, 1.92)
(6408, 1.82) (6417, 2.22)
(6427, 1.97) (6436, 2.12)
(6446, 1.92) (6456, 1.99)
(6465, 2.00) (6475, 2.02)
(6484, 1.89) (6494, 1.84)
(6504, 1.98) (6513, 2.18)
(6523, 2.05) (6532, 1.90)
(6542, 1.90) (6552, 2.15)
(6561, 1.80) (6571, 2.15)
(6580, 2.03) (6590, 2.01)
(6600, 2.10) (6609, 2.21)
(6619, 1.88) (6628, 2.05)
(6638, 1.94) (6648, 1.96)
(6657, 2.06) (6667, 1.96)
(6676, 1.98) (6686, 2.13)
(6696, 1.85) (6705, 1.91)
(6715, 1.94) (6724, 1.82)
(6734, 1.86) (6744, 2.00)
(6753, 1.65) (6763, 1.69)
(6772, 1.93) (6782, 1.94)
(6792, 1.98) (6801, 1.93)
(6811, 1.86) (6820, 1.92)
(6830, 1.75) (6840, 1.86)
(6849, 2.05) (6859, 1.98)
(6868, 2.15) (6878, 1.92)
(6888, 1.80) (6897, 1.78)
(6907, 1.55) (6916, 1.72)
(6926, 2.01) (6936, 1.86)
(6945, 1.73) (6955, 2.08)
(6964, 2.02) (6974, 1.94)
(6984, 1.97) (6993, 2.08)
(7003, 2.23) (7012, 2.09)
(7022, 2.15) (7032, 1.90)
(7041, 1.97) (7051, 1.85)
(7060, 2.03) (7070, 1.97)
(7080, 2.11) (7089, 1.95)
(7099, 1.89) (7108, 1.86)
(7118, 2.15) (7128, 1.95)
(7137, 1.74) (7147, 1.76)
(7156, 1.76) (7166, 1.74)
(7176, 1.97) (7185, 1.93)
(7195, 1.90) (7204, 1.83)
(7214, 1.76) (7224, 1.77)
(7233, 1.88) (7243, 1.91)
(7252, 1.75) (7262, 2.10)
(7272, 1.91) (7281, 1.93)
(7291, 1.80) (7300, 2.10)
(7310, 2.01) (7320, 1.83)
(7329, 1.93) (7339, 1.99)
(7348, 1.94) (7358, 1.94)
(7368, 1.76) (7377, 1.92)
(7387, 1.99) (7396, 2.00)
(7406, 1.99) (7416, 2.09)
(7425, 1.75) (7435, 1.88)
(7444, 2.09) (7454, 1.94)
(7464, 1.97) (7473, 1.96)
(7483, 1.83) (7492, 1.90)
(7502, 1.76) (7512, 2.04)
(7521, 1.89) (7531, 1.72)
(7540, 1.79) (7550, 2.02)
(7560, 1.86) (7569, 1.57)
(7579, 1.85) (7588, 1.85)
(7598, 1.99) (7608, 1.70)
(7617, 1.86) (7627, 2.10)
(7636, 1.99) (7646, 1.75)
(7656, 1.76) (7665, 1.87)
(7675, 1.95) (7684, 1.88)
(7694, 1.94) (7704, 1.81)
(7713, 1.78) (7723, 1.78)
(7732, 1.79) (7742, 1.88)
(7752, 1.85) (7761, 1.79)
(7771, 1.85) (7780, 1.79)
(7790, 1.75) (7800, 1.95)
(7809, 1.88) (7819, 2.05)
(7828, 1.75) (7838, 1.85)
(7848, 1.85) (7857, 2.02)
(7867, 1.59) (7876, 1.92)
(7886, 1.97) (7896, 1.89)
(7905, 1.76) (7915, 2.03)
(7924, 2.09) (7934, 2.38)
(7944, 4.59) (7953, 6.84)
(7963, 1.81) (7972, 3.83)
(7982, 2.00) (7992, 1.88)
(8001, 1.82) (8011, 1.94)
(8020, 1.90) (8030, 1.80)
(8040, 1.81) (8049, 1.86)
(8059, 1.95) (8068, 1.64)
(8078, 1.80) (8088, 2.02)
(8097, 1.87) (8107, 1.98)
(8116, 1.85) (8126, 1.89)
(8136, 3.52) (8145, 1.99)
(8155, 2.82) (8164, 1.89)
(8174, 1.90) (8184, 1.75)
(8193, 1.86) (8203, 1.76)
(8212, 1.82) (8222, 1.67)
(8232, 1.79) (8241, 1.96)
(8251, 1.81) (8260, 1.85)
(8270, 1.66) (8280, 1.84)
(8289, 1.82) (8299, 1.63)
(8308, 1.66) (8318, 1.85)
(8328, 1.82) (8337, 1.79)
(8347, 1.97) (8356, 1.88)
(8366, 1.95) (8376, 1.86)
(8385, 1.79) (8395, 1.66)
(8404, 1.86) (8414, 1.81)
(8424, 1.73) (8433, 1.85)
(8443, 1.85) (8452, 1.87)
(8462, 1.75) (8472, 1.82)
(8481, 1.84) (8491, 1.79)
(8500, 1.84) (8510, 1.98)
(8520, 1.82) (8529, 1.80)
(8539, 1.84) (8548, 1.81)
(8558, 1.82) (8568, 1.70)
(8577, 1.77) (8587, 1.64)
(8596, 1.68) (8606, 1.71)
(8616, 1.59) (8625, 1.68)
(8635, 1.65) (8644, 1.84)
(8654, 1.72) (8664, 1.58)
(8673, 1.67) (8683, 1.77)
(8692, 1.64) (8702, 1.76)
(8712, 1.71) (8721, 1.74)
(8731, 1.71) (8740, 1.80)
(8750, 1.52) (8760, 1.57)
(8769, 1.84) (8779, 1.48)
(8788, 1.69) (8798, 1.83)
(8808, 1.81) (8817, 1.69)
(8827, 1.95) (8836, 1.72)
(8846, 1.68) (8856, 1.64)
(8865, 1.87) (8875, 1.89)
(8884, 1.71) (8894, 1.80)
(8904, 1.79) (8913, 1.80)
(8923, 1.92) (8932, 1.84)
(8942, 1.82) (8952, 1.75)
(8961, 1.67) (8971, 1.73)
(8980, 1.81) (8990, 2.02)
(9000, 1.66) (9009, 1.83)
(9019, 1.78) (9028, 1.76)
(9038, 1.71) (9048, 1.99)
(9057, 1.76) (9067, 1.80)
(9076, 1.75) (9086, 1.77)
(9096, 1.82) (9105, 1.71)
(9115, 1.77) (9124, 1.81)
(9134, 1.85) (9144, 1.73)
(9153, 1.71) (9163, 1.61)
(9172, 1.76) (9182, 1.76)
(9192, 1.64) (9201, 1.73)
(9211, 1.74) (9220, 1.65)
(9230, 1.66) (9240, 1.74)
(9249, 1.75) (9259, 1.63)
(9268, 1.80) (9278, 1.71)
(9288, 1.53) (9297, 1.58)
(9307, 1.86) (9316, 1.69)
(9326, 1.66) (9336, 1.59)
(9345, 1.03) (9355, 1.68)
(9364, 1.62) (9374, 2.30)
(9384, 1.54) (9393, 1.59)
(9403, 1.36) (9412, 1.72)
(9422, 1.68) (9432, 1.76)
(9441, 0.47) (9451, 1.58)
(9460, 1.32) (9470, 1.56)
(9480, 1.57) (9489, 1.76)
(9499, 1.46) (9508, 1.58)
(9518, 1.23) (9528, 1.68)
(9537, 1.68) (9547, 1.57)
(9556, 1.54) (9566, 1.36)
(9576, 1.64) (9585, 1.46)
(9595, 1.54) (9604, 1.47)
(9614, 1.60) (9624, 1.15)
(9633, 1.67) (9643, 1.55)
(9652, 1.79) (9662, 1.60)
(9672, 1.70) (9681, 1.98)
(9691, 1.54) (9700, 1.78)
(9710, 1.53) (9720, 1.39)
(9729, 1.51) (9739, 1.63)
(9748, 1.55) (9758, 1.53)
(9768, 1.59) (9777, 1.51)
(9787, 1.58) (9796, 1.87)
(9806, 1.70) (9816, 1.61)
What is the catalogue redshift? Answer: 0.211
